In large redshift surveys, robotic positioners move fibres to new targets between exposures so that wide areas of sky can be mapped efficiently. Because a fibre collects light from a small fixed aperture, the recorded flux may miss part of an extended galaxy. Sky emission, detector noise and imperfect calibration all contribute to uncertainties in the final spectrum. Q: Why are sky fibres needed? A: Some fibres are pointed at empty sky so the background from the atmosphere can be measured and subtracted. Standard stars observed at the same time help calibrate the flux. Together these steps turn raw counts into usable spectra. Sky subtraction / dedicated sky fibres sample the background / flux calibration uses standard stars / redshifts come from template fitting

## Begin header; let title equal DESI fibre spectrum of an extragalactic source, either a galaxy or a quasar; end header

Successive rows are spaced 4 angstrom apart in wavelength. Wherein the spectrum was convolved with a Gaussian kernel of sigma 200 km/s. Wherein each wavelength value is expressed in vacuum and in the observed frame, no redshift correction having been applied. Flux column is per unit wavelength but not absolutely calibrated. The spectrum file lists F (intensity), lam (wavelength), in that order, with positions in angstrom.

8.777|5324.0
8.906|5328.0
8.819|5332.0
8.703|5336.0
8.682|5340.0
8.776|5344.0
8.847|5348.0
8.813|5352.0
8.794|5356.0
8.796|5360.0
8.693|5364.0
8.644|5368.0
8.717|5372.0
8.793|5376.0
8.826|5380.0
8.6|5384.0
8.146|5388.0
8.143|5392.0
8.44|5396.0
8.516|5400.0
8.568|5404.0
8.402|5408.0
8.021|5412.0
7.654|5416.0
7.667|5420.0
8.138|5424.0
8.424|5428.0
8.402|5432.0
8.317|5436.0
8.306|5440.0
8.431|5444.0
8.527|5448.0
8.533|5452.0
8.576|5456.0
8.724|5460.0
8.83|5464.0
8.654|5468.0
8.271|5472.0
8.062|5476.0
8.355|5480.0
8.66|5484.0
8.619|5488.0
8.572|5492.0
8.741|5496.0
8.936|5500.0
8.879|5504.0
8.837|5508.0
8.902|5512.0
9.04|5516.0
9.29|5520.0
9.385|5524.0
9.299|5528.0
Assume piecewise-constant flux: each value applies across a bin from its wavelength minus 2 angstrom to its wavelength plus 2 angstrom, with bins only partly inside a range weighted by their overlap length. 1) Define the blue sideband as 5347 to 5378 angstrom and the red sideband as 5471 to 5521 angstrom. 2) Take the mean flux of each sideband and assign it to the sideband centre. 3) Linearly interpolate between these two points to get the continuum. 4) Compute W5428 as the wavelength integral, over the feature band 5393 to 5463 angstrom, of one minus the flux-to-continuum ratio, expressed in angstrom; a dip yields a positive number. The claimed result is 3.2 angstrom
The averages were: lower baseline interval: 8.76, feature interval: 8.34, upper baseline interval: 8.7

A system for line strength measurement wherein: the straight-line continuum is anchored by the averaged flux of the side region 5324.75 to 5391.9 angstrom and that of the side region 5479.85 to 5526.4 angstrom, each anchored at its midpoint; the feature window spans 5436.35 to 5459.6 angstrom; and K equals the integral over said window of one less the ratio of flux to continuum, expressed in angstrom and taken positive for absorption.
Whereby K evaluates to 0.9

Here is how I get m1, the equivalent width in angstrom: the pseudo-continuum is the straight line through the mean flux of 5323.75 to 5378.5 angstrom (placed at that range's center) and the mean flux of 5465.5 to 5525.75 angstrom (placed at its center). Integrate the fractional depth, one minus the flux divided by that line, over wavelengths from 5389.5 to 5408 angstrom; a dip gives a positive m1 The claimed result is 0.75 angstrom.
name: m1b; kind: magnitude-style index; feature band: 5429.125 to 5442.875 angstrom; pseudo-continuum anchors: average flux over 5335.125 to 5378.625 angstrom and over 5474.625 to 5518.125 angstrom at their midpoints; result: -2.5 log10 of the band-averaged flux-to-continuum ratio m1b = 0.05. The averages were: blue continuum 8.75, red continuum 8.7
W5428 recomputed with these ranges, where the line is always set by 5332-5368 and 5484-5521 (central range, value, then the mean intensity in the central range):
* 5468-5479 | 0.7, 8.27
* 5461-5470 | 0.1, 8.74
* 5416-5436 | 1.5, 8.12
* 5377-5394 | 0.6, 8.45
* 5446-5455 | 0.3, 8.54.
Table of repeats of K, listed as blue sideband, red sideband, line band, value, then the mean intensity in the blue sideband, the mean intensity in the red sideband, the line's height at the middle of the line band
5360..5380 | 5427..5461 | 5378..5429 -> 2.0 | 8.73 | 8.47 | 8.61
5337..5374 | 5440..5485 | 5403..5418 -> 0.8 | 8.75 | 8.5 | 8.62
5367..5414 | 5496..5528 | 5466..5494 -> 1.4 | 8.48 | 9.04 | 8.89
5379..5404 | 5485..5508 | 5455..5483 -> 0.6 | 8.44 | 8.75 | 8.67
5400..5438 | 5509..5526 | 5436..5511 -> 1.1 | 8.19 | 9.14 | 8.72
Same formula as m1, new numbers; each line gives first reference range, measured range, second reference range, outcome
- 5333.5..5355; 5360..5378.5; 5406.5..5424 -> -0.5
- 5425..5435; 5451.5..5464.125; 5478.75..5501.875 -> -0.2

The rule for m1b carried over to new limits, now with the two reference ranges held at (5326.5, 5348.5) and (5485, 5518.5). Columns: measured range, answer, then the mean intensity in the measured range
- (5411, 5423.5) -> 0.13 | 7.8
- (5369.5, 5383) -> 0.00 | 8.76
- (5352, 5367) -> 0.00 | 8.76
